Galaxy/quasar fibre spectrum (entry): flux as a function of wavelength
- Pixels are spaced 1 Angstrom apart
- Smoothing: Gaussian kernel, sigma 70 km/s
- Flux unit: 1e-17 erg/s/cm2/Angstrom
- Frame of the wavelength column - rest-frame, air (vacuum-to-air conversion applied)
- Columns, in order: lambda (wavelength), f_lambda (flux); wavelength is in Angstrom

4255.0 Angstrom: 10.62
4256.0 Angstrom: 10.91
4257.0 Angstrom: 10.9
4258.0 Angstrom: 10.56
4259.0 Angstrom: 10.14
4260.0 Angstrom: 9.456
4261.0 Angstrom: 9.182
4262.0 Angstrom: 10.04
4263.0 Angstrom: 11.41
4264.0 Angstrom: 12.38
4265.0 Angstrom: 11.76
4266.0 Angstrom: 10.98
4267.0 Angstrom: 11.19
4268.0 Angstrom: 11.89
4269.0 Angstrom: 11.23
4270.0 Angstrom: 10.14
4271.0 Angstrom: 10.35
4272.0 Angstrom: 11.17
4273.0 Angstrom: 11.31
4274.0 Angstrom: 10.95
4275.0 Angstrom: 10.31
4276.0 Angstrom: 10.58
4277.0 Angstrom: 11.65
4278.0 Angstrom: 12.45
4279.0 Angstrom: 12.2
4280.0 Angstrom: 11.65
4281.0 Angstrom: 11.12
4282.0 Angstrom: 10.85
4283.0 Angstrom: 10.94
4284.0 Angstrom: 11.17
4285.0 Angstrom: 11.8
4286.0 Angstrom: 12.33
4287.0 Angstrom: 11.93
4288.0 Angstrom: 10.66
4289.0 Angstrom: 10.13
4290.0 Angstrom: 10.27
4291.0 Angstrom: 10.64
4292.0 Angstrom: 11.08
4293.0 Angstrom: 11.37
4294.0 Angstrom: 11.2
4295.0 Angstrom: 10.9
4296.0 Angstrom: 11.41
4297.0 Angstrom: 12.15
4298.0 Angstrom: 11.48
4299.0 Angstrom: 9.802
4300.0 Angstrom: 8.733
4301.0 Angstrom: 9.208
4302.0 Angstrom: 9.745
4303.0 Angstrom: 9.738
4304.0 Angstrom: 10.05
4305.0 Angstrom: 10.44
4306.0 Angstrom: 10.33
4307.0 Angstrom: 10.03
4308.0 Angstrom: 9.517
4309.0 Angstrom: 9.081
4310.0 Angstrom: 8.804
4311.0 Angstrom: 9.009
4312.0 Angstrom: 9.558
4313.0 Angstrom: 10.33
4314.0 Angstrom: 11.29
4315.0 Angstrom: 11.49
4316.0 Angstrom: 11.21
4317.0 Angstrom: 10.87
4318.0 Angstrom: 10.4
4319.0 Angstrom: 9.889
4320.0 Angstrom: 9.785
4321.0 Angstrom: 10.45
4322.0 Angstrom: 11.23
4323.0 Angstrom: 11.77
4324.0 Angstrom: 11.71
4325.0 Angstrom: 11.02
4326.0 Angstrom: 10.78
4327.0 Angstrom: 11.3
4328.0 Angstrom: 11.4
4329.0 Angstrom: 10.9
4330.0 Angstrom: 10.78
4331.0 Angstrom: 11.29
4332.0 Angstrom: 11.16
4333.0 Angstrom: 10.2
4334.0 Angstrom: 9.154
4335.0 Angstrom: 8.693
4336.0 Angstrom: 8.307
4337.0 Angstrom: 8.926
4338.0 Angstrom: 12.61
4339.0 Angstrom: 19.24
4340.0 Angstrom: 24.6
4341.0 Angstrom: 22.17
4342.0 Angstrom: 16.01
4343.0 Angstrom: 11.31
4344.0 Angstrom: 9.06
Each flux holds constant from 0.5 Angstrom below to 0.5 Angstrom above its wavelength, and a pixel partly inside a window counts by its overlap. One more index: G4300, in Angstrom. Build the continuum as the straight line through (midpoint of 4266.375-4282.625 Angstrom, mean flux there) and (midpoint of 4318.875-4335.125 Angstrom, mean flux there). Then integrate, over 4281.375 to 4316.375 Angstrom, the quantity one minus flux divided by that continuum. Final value 1.43 Angstrom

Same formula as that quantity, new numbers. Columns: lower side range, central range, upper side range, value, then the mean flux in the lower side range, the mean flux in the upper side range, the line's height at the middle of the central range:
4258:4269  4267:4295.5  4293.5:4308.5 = -1.5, 10.8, 10.3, 10.6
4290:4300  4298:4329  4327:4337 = 0.7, 11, 10.2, 10.6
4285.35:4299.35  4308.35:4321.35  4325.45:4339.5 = 1.1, 11.1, 11.1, 11.1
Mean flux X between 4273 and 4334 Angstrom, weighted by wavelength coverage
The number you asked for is 10.7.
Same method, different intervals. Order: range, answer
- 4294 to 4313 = 10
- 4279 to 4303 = 10.9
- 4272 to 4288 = 11.4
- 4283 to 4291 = 11.1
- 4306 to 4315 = 9.84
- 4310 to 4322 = 10.4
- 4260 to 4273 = 10.9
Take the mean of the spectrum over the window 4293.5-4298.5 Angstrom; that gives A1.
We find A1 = 11.4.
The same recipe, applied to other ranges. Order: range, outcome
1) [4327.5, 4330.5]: 11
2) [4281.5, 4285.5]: 11.2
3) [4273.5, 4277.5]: 10.9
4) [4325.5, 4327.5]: 11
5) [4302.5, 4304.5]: 9.89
